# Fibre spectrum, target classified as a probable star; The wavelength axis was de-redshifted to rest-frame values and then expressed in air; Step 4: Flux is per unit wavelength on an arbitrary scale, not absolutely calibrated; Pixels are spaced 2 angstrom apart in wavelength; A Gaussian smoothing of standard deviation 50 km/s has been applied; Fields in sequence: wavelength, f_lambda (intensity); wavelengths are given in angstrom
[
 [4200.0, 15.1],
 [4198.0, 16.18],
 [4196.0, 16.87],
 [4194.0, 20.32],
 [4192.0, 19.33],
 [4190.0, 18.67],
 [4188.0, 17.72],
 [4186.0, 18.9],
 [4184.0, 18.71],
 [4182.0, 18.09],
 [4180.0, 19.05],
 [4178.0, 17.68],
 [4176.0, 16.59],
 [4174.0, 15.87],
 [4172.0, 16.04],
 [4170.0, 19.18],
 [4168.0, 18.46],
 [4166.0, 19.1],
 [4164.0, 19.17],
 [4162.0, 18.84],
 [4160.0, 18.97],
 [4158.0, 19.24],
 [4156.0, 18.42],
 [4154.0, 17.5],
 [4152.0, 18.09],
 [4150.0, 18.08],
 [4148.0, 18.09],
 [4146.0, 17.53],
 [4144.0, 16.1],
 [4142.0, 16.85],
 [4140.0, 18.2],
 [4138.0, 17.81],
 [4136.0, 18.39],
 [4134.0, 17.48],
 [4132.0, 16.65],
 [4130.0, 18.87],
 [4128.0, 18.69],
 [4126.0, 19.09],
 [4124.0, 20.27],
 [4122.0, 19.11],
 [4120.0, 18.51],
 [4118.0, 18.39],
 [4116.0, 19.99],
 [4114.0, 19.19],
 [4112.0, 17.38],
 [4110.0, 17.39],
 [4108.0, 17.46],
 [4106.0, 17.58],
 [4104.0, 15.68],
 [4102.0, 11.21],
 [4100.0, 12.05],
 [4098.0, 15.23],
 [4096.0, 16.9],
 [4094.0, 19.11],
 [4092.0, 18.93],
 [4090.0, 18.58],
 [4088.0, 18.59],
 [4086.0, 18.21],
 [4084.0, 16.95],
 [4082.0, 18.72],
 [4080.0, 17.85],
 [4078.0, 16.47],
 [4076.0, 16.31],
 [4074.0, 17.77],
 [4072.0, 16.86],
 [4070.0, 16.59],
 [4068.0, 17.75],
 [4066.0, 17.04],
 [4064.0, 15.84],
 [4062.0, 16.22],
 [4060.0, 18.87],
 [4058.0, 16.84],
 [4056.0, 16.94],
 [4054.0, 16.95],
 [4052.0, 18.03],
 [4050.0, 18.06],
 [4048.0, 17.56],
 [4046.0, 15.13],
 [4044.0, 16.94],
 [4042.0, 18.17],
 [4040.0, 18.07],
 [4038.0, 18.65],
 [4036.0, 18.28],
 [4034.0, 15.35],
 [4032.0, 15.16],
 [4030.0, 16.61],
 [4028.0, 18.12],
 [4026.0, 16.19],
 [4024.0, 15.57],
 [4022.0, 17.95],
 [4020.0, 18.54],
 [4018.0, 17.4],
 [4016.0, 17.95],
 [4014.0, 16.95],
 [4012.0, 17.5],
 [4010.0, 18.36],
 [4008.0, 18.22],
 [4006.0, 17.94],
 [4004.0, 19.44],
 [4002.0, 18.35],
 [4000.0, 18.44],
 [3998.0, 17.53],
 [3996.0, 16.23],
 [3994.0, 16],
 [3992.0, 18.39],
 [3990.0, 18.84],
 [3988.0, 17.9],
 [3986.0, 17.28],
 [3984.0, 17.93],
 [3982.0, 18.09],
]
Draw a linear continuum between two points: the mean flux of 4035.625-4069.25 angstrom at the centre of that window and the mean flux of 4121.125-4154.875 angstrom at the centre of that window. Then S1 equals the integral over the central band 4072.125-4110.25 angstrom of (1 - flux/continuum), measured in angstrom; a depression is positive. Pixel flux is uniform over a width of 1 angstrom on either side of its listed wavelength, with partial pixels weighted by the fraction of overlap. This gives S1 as 1.7 angstrom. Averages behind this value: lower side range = 17.4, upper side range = 18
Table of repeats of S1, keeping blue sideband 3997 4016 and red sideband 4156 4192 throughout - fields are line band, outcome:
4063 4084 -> 1.2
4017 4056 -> 2.0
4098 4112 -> 2.2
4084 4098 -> 0.1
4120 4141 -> -0.3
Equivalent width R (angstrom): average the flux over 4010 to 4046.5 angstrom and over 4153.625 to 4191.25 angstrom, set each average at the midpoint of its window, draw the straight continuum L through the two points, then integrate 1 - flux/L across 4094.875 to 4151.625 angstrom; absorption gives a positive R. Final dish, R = 1.4 angstrom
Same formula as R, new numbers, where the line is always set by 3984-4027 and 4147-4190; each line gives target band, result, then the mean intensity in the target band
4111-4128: -0.9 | 19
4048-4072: 0.9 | 17.2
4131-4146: 0.6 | 17.4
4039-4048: 0.3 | 17.1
